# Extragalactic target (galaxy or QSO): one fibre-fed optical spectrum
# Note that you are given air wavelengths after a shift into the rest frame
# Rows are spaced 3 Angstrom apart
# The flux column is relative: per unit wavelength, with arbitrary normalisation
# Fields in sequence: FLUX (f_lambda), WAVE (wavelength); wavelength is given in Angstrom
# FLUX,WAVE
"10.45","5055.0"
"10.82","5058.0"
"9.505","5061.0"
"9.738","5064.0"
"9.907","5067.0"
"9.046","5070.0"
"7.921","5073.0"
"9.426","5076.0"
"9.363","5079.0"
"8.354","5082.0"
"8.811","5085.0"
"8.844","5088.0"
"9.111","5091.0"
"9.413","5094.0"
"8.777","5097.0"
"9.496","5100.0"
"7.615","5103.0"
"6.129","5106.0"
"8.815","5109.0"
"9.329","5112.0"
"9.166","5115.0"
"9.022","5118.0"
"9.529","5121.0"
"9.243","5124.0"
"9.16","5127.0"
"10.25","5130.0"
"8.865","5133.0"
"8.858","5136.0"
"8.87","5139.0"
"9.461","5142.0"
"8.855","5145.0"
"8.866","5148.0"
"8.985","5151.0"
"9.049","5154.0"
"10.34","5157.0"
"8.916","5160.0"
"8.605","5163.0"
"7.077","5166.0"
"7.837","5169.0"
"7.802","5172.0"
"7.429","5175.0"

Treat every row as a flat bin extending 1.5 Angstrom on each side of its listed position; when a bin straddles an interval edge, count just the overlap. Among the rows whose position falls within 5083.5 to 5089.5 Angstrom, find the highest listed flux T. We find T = 8.844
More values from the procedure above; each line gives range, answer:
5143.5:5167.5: 10.34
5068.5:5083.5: 9.426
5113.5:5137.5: 10.25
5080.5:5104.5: 9.496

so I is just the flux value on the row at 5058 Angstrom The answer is 10.82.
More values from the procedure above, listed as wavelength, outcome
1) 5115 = 9.166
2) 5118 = 9.022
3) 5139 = 8.87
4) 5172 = 7.802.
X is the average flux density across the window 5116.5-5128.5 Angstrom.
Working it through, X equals 9.24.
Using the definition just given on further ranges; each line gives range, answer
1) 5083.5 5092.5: 8.92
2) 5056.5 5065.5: 10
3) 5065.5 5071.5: 9.48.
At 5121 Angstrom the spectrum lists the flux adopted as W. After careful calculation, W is 9.529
